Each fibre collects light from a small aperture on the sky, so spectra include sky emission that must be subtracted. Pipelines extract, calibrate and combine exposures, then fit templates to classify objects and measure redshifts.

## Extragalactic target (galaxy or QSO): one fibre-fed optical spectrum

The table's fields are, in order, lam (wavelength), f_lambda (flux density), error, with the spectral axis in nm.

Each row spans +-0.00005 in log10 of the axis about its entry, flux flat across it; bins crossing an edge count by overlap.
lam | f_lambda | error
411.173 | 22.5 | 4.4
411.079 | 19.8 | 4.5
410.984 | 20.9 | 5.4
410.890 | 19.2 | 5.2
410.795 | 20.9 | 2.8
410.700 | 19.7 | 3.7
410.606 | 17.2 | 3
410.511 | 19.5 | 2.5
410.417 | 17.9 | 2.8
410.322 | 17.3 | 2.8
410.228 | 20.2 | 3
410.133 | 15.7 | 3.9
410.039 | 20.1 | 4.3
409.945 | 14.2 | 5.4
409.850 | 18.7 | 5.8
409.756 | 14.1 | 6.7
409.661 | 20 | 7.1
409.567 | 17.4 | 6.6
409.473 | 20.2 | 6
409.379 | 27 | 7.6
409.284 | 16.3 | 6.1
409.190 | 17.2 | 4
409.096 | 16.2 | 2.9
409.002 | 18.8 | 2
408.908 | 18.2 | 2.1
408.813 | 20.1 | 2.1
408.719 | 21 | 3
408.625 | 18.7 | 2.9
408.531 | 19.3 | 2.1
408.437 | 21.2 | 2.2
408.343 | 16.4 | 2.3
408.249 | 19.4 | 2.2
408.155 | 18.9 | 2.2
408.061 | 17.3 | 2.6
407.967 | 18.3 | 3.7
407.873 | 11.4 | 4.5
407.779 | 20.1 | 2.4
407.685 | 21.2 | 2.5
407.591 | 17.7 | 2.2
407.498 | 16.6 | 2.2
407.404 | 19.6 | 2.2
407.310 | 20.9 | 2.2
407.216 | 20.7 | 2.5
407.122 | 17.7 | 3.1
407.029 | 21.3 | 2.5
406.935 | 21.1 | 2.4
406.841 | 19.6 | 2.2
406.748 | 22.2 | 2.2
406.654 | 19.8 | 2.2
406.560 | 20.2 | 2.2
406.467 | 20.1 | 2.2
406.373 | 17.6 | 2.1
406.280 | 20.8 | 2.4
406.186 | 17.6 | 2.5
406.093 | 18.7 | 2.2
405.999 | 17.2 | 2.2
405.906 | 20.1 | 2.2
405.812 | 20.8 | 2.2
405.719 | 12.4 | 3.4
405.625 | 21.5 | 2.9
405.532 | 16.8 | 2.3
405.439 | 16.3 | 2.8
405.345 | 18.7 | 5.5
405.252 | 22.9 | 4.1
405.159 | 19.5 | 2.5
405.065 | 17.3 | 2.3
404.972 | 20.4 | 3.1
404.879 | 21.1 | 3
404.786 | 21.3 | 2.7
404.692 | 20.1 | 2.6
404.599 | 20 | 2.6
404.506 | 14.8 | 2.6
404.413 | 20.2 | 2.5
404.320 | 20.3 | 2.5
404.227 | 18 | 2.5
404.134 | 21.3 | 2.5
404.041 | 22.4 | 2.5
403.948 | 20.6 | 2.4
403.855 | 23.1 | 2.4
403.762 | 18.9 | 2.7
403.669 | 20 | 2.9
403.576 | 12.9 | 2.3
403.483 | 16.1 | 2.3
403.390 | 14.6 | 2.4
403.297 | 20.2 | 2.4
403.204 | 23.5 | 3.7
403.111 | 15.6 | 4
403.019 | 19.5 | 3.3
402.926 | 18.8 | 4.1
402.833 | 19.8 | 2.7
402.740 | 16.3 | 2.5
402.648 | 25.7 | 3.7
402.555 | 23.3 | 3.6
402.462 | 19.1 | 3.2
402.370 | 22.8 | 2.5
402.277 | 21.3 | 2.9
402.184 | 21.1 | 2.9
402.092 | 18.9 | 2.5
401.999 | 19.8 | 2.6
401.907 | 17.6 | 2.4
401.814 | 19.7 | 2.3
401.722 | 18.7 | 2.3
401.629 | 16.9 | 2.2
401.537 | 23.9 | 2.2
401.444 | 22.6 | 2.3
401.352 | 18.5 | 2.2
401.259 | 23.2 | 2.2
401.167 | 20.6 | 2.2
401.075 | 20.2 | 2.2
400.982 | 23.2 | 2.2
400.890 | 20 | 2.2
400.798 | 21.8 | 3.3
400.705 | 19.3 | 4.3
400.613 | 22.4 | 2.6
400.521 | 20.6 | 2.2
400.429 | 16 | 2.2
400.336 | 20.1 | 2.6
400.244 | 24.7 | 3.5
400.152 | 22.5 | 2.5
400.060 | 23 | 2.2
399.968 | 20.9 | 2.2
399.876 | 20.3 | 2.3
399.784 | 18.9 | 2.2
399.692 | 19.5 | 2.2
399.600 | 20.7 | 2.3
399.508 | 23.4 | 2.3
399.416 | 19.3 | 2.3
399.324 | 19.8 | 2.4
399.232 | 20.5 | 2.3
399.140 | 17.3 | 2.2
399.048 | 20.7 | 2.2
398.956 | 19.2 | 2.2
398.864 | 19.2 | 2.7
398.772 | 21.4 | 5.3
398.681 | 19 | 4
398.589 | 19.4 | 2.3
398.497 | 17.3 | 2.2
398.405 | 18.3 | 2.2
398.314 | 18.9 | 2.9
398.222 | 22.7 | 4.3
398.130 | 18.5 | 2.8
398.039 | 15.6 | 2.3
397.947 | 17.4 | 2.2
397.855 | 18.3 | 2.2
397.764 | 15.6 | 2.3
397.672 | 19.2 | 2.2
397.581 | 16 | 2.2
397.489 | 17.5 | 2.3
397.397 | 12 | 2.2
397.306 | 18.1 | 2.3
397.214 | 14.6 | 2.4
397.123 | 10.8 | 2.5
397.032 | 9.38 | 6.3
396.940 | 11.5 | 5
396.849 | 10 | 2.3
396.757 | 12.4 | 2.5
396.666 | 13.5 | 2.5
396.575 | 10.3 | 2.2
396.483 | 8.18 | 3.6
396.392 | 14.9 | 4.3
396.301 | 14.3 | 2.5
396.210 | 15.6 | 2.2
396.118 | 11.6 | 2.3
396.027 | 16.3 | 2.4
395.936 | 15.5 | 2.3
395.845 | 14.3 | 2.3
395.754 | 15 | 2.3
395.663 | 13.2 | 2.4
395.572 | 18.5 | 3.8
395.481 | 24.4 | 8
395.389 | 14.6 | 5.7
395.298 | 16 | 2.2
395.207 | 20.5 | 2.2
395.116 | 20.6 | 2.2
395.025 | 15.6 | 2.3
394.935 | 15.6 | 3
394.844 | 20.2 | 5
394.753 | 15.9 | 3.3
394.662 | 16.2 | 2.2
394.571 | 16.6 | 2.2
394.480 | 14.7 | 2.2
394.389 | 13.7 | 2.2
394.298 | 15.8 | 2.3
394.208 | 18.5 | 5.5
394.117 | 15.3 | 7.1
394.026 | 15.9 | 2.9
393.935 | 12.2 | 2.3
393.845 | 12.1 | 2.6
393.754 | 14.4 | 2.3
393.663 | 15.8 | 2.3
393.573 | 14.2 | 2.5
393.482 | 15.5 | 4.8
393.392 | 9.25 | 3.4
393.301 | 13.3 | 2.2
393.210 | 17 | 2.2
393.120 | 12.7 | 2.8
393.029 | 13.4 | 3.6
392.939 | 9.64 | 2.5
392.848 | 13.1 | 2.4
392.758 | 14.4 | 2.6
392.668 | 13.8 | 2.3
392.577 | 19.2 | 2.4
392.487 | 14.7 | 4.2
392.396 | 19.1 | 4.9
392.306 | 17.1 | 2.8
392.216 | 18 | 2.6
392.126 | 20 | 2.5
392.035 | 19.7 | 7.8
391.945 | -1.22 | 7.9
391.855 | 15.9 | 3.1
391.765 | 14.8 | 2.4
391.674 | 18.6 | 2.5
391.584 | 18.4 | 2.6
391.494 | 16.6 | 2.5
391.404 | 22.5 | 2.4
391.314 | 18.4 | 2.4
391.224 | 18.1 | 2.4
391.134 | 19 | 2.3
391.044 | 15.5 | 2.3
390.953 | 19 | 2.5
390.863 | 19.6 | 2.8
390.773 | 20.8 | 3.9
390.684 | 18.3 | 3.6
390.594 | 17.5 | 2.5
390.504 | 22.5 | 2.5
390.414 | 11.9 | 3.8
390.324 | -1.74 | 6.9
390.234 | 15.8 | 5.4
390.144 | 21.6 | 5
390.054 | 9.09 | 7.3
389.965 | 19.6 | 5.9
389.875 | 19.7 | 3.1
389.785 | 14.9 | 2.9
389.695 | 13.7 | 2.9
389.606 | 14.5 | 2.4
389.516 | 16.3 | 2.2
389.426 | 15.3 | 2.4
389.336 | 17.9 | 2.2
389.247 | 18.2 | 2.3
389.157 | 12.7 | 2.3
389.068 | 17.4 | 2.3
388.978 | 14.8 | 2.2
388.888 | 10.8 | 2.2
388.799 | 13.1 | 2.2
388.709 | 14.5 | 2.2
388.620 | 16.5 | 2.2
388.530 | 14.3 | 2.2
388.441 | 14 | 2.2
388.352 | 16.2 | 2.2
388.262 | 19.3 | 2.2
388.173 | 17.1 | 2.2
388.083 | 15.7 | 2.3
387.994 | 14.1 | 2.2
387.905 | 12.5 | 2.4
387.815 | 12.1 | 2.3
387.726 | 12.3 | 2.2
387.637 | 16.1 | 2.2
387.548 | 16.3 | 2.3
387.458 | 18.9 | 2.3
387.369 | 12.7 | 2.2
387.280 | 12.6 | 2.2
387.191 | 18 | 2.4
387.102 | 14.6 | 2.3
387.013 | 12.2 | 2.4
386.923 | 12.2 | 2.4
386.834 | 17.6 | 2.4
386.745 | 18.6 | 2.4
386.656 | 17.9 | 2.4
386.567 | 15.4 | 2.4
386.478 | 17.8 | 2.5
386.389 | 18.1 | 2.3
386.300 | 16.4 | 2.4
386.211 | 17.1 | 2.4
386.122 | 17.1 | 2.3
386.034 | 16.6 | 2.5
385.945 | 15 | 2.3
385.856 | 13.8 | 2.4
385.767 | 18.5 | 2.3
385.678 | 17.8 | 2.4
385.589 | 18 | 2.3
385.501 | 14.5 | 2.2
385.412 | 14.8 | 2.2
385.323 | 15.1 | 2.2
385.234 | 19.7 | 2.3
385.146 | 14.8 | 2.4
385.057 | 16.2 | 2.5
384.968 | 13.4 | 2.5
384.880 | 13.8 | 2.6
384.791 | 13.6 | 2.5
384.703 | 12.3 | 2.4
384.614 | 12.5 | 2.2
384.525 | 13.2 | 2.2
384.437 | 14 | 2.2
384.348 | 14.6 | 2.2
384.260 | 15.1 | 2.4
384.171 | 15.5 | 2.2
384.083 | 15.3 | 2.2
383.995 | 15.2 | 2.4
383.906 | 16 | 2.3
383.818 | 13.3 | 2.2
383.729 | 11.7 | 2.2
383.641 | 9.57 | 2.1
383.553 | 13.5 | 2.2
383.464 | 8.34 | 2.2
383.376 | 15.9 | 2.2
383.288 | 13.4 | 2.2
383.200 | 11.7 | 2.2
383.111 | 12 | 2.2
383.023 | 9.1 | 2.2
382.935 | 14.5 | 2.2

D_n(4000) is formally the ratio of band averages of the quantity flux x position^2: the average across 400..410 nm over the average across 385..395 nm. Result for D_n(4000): 1.34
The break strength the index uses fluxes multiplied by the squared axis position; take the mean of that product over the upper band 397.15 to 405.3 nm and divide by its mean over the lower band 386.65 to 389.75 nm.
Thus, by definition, 1.4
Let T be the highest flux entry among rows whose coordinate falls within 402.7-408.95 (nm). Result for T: 23.5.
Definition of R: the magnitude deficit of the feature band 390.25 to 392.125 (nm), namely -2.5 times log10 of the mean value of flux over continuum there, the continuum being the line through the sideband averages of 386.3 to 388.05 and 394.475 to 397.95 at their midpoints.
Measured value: -0.070 mag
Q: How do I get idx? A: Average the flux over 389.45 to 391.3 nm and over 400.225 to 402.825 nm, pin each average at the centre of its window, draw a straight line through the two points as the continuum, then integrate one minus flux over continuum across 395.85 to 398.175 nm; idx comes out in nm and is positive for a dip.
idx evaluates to 0.566 nm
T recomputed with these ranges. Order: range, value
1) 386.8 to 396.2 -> 24.4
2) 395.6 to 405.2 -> 25.7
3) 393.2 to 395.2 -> 20.6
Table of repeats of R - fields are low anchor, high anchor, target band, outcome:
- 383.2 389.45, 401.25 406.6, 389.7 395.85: 0.05 mag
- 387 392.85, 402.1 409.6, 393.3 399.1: 0.09 mag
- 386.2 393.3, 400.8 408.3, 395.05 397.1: 0.19 mag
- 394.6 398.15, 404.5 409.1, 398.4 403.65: -0.18 mag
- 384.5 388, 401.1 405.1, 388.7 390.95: 0.05 mag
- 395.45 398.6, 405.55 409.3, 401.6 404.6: -0.12 mag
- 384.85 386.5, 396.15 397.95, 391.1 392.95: -0.09 mag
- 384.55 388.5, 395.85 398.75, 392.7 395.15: 0.04 mag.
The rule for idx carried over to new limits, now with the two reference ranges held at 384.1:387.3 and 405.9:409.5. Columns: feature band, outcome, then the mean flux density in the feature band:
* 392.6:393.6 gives 0.199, 13.4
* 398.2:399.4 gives -0.120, 19.4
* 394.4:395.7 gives -0.015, 17.3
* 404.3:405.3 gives -0.061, 19.8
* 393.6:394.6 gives 0.115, 15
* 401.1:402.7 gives -0.229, 20.8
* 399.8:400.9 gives -0.185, 20.9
